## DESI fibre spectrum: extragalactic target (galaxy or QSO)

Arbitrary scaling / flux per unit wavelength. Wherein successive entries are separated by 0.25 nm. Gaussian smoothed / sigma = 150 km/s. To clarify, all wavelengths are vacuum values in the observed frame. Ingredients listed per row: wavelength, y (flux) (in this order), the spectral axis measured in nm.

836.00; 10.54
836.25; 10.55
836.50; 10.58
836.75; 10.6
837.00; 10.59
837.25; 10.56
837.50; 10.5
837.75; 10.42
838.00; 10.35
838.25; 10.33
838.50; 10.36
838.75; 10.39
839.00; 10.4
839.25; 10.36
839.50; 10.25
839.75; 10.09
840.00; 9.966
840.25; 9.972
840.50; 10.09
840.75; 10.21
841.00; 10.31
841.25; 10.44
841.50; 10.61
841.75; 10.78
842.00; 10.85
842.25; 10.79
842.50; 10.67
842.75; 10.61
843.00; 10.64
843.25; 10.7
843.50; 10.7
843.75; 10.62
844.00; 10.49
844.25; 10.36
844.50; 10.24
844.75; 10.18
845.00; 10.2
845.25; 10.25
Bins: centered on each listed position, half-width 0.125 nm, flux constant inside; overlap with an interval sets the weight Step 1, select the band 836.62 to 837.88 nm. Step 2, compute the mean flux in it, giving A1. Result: 10.5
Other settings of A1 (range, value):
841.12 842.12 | 10.7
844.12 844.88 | 10.3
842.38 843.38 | 10.7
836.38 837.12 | 10.6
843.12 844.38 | 10.6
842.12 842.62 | 10.7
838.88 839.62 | 10.3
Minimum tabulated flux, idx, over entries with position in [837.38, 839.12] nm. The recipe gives 10.33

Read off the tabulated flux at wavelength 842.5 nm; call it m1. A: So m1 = 10.67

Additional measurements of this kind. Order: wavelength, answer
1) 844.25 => 10.36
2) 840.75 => 10.21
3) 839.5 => 10.25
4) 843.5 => 10.7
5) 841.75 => 10.78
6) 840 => 9.966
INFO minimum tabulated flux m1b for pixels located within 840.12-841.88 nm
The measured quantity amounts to 9.972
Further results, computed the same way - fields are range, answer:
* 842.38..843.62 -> 10.61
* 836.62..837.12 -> 10.59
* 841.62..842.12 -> 10.78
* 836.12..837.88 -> 10.42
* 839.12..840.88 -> 9.966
